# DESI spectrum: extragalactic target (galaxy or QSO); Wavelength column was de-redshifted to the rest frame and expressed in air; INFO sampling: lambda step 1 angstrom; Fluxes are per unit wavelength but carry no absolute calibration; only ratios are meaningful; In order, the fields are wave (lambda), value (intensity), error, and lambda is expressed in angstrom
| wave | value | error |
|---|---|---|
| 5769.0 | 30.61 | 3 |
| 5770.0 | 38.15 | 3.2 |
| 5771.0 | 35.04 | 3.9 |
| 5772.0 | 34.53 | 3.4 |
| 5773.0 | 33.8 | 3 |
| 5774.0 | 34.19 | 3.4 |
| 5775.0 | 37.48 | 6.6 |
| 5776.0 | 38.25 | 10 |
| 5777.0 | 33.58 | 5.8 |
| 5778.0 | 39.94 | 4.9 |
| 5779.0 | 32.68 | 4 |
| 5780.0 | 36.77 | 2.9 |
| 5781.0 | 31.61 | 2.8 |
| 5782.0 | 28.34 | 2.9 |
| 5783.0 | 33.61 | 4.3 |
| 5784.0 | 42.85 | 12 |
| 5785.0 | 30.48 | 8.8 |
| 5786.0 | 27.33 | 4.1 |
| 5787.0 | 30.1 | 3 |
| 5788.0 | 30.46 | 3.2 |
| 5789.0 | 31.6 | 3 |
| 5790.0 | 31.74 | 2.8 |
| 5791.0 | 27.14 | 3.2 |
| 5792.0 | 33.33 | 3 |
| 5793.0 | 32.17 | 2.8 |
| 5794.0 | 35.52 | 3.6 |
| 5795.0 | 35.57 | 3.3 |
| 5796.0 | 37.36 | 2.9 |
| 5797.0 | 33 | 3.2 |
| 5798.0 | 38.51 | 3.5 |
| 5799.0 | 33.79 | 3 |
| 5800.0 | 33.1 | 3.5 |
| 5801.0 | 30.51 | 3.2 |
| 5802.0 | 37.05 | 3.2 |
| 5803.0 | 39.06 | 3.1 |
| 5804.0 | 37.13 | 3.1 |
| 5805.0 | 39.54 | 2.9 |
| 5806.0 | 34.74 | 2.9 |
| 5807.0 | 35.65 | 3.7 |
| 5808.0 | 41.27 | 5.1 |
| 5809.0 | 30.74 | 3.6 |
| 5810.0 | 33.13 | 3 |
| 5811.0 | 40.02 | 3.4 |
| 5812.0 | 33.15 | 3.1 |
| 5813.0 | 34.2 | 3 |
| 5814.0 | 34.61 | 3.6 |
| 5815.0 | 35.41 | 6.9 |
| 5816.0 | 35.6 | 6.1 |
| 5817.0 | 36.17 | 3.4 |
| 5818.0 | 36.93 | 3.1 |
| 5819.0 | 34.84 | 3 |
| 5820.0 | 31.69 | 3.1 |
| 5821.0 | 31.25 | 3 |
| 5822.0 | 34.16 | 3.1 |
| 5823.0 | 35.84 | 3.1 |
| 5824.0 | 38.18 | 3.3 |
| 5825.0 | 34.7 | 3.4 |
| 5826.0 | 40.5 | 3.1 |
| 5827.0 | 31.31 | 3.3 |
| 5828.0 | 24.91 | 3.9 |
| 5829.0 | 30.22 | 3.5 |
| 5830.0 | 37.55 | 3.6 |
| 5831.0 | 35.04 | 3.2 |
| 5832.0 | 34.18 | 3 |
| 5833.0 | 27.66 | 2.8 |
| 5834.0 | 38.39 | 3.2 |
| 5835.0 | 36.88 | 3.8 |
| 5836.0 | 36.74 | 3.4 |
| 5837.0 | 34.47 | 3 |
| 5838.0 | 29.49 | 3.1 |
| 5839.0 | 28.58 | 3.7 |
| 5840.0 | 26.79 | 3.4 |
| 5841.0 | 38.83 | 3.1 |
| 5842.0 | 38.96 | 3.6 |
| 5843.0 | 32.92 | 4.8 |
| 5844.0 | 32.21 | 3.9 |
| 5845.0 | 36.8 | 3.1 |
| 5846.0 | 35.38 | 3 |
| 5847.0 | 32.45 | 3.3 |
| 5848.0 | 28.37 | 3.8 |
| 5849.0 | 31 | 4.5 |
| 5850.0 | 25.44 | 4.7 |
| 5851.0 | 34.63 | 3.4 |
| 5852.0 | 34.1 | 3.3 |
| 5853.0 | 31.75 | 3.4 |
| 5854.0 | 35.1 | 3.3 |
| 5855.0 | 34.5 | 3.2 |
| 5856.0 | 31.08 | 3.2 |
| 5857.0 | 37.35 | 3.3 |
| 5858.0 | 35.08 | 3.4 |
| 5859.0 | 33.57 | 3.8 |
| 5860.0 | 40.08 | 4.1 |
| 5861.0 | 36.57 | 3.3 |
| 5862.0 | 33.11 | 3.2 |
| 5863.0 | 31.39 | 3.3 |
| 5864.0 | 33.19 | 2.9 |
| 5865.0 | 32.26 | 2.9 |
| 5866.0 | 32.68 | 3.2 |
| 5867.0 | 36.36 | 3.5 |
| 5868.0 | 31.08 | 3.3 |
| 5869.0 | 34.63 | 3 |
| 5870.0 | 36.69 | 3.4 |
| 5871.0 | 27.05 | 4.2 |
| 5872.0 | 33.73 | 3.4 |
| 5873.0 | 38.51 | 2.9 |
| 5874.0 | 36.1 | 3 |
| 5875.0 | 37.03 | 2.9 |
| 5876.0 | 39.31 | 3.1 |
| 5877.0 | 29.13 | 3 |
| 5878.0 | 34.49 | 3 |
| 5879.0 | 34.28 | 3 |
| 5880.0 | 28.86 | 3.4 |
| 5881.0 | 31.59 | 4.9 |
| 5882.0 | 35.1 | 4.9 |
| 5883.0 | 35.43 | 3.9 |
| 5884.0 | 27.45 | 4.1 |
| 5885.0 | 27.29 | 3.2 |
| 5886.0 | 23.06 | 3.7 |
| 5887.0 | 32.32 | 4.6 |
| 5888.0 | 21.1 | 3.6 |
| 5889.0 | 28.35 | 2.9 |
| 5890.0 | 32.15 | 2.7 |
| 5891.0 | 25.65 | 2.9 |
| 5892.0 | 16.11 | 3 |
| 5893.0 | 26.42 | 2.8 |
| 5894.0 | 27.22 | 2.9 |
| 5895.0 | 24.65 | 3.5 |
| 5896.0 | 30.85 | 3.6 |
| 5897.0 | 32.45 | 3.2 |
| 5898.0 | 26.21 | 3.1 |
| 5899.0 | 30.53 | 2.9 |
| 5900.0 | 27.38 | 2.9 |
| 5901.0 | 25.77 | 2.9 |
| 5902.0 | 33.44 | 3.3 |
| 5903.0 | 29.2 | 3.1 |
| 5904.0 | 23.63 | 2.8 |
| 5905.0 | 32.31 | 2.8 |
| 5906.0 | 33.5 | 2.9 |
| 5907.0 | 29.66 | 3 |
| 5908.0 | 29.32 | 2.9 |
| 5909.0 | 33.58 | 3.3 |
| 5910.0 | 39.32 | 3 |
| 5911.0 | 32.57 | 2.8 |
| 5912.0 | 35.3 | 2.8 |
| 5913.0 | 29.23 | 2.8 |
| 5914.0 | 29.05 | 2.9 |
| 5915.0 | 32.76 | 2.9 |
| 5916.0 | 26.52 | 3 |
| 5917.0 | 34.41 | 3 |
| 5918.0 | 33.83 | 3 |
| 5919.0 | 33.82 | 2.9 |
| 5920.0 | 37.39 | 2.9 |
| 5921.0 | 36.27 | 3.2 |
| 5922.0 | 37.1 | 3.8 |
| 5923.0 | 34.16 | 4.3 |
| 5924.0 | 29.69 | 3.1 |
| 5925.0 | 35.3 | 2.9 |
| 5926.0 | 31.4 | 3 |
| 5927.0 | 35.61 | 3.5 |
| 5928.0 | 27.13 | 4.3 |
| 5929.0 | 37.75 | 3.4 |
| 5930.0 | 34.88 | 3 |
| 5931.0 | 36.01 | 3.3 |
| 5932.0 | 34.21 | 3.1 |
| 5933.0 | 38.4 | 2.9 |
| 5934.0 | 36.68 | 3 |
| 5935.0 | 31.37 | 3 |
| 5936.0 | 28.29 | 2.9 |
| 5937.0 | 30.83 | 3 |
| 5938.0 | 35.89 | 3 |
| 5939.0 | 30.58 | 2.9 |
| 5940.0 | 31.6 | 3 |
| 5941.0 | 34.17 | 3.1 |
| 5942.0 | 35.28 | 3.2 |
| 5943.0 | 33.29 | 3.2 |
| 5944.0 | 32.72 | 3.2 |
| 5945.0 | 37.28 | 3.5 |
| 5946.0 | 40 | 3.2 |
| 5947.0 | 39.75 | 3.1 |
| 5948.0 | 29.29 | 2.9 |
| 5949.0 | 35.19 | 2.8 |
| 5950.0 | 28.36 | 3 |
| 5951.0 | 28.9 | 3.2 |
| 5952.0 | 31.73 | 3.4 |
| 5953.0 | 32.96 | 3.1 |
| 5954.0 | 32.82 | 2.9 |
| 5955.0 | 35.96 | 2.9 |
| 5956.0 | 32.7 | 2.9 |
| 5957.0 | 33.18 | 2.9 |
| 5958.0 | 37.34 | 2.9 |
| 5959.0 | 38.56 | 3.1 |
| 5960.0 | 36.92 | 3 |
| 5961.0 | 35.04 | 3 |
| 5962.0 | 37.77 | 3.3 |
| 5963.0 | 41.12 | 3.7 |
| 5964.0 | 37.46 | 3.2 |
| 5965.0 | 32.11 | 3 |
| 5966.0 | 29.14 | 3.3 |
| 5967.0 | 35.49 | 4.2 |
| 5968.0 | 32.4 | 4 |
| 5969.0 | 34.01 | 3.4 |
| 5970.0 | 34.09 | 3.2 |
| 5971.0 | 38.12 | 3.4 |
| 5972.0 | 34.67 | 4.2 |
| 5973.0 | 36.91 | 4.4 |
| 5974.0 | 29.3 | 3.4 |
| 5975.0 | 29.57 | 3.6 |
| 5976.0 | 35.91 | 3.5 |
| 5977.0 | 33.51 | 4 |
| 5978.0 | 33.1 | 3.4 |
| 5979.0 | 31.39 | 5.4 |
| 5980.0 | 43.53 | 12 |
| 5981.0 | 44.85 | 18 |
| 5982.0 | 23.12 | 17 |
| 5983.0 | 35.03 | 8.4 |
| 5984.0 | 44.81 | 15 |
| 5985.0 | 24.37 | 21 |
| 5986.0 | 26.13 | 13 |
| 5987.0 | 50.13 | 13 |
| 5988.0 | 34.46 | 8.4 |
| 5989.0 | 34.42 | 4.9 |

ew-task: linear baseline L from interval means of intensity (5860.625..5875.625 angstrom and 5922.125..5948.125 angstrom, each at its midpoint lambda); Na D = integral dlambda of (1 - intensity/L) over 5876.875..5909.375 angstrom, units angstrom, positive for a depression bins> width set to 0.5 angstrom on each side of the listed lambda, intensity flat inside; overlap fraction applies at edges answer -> 4.8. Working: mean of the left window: 34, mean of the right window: 34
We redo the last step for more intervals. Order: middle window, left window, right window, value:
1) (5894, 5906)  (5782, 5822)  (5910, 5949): 1.77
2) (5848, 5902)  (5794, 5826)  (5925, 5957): 4.86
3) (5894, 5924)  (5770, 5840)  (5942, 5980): 2.56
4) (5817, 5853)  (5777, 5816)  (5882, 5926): -0.65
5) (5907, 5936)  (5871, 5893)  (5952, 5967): -0.53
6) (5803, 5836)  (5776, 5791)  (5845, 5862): -1.67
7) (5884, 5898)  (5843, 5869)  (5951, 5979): 2.90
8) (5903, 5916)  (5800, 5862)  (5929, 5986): 1.10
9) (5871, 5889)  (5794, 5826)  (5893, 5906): -0.93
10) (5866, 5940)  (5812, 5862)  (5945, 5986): 5.35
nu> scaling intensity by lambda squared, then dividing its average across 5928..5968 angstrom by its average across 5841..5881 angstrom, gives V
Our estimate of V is 1.0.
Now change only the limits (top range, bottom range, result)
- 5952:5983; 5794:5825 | 1.04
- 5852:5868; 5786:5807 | 1.03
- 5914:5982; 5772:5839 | 1.05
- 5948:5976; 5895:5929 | 1.09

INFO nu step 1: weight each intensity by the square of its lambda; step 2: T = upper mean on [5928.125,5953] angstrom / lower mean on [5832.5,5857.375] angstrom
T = 1.1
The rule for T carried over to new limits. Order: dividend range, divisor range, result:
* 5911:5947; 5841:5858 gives 1.04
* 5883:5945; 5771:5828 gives 0.94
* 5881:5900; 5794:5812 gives 0.81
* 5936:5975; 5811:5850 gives 1.05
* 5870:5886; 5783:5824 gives 0.98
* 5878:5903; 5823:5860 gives 0.87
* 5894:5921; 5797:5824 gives 0.91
